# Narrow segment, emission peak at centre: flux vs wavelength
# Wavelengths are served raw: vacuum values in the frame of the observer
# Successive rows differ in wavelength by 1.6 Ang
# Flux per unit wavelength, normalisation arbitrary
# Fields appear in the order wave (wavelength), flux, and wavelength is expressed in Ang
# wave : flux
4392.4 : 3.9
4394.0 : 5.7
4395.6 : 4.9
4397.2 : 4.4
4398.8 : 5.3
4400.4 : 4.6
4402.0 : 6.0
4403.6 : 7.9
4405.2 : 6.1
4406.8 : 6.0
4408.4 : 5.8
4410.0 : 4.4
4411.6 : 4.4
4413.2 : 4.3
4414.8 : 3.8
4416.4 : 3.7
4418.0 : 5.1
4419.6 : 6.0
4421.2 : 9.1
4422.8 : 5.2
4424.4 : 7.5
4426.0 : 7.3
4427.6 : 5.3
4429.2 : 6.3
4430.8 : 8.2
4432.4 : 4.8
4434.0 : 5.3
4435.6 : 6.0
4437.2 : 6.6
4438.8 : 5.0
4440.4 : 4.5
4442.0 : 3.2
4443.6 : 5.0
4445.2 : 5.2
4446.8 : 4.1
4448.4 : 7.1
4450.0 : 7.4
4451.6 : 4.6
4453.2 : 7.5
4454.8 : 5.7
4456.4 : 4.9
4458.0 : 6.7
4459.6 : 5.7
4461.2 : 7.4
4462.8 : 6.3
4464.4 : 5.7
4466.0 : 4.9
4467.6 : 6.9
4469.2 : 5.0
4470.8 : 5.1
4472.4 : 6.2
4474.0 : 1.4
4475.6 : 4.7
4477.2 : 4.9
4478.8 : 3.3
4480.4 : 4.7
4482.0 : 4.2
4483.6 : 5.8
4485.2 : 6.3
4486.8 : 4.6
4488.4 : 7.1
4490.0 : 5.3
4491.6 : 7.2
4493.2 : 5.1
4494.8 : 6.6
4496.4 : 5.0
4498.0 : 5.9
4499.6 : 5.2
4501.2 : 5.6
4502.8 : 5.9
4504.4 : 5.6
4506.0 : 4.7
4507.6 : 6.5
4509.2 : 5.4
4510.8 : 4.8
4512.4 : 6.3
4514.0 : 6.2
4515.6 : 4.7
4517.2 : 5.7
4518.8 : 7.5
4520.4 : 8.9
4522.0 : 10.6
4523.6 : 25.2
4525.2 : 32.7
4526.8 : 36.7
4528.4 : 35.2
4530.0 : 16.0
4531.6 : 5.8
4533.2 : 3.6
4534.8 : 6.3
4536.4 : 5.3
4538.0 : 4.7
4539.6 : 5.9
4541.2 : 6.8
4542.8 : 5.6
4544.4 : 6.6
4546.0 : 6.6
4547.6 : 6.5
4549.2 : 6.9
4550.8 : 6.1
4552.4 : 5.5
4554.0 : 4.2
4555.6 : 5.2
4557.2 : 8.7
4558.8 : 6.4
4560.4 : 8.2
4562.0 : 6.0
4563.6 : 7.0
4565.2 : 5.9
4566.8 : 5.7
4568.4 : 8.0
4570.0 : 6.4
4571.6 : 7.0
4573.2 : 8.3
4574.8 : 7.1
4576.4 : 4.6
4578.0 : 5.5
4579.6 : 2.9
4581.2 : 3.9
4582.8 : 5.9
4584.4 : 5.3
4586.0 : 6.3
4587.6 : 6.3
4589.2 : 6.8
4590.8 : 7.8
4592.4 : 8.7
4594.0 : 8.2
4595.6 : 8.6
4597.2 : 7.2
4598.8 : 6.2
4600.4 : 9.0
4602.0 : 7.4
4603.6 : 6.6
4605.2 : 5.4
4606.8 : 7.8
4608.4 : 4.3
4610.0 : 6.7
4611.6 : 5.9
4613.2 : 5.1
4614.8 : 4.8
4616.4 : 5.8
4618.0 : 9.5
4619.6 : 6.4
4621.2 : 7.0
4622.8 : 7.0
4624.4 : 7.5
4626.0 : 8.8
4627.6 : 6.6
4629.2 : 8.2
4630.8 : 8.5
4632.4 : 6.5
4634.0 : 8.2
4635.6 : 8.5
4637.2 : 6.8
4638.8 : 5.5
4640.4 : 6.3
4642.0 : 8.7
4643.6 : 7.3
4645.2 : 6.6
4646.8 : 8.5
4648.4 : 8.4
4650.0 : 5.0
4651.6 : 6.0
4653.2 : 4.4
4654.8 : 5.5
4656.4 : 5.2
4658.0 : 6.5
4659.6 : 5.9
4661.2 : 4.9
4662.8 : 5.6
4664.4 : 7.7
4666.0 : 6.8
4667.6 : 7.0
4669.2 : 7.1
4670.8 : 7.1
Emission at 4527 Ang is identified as [O II] 3727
